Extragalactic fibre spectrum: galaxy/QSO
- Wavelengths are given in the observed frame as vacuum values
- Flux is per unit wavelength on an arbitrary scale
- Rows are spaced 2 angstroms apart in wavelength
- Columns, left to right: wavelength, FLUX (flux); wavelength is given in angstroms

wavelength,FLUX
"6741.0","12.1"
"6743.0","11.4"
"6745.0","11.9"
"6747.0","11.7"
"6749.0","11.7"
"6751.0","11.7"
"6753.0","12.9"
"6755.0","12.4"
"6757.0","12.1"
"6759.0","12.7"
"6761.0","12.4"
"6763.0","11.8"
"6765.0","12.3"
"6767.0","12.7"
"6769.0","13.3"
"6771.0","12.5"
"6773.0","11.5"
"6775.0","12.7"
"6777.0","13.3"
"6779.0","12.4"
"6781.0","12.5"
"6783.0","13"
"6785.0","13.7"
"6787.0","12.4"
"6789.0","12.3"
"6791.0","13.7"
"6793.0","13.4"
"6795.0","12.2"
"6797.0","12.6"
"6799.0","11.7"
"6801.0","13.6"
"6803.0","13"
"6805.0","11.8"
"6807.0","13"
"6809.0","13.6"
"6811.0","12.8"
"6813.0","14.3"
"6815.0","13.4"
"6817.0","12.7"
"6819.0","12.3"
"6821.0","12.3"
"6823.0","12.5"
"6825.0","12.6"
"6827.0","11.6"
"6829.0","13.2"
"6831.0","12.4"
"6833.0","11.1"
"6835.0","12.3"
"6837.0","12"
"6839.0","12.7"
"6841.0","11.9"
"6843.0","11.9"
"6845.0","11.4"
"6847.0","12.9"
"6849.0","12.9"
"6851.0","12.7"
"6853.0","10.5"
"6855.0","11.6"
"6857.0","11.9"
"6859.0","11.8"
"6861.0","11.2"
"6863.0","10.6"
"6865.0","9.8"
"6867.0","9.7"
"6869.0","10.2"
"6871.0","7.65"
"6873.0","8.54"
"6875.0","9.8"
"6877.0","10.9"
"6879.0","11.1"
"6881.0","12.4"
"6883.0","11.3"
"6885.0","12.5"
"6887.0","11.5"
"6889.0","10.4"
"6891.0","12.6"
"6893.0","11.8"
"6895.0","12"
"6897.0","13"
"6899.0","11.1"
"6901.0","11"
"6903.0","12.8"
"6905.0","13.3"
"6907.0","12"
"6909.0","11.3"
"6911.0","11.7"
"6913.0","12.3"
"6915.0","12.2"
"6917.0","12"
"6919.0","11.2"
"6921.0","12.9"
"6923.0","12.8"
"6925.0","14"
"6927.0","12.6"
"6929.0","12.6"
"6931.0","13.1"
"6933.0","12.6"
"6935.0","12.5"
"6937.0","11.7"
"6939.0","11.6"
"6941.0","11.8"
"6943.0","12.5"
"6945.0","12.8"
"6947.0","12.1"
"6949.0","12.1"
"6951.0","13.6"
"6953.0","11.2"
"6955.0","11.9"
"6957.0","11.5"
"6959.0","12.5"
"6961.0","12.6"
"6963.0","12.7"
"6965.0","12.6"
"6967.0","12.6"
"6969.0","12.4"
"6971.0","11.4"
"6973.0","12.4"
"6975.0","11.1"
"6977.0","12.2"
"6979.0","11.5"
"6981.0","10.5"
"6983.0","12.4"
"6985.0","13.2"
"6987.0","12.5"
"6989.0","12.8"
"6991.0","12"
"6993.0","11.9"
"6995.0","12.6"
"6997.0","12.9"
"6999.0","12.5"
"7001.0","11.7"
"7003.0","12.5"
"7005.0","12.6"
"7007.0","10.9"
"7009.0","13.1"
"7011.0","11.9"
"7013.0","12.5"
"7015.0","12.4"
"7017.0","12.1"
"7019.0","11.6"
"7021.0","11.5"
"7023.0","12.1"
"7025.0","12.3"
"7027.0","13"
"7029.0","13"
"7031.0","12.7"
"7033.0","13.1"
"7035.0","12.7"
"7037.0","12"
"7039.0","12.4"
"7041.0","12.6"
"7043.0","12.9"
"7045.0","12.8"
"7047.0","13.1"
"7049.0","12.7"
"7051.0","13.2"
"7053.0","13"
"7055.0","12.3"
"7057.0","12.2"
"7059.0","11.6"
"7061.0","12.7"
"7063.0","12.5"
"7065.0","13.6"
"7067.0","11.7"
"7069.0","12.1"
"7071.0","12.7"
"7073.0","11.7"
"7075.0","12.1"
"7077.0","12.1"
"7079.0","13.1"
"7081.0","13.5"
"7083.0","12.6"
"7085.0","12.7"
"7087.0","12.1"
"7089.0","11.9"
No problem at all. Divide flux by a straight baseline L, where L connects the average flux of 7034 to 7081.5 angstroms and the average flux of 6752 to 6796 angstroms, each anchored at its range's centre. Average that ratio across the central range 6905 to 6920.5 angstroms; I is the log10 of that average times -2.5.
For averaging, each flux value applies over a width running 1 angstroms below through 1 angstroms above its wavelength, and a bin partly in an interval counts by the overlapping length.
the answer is 0.06 mag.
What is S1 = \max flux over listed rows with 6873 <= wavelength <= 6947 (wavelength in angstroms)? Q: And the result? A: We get 14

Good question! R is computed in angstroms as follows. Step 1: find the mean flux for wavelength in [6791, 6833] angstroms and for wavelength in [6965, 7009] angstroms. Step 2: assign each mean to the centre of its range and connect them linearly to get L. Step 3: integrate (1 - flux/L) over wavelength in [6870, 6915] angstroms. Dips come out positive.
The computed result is 3.7 angstroms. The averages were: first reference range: 12.7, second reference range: 12.2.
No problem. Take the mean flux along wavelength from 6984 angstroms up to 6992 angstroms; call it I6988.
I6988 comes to 12.6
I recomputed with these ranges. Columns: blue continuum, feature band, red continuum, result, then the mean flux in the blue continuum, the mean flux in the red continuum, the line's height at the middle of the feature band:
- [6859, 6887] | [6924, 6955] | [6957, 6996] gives -0.08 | 10.5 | 12.2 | 11.6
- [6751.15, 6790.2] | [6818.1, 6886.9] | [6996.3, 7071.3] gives 0.10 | 12.6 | 12.4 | 12.5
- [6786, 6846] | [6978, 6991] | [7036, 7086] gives 0.04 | 12.6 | 12.6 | 12.6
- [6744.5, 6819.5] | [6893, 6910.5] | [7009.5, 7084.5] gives 0.05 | 12.6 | 12.5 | 12.6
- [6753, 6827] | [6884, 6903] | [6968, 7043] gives 0.06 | 12.7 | 12.3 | 12.5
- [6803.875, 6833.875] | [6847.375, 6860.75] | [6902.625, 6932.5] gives 0.06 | 12.6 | 12.4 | 12.6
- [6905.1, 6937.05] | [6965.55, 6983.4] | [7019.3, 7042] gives 0.05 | 12.4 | 12.5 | 12.4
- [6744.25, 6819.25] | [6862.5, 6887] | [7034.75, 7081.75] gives 0.21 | 12.6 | 12.5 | 12.6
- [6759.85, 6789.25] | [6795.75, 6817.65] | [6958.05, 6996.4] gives -0.04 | 12.6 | 12.2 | 12.5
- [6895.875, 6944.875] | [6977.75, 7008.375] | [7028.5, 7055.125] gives 0.03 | 12.3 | 12.8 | 12.6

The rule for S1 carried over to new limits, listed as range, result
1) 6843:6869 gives 12.9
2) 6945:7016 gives 13.6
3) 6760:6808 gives 13.7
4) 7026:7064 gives 13.2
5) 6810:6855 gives 14.3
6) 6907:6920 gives 12.3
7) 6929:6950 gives 13.1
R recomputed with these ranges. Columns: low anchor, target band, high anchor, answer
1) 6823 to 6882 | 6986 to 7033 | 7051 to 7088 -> -0.6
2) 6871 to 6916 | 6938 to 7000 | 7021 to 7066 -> -0.6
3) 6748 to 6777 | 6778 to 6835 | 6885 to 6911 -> -2.3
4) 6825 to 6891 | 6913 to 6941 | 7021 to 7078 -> -1.5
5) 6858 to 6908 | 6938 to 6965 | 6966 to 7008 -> -1.0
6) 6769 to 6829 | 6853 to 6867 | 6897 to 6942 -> 1.7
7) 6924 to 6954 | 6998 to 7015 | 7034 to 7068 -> 0.4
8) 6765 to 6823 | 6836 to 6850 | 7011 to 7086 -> 0.5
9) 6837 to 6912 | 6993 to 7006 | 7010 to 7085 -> -0.2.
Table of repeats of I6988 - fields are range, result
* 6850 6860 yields 11.7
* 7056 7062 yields 12.2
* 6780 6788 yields 12.9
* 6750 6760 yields 12.4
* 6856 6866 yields 11.1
